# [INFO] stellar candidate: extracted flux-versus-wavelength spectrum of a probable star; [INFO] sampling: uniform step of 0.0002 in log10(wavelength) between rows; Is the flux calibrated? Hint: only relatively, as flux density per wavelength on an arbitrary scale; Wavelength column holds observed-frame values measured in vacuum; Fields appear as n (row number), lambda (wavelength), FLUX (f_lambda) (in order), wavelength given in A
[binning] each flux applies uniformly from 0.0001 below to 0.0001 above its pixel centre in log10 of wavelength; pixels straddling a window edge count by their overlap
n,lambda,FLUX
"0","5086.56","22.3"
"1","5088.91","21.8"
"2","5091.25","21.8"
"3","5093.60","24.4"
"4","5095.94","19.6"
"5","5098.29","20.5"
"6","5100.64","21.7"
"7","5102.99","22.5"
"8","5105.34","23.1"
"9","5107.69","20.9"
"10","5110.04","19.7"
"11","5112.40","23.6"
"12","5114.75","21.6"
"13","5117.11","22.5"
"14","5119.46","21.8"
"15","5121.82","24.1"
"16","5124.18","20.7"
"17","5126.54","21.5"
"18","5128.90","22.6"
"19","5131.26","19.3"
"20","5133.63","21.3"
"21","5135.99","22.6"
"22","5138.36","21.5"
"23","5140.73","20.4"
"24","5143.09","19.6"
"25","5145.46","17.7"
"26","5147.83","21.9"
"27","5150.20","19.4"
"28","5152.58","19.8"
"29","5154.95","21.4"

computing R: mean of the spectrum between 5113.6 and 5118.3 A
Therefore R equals 22.1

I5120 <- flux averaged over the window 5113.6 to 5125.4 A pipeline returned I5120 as 22.1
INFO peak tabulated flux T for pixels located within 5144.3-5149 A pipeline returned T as 21.9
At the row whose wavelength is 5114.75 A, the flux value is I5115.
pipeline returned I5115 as 21.6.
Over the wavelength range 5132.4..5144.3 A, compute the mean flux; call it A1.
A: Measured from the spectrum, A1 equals 21.1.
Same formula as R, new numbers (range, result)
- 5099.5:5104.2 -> 22.1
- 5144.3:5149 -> 19.8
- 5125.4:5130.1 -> 22.1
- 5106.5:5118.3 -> 21.7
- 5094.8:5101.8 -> 20.6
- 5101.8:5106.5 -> 22.8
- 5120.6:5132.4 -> 21.7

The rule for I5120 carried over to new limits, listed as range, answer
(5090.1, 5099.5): 21.6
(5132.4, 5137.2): 21.9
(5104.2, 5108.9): 22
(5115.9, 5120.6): 22.2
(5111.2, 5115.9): 22.6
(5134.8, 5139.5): 22.1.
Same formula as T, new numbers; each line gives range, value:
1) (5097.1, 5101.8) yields 21.7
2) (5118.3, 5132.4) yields 24.1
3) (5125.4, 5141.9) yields 22.6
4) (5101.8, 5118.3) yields 23.6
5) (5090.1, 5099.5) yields 24.4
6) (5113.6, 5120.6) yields 22.5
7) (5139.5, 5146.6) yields 20.4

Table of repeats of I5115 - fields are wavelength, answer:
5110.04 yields 19.7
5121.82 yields 24.1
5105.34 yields 23.1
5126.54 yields 21.5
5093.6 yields 24.4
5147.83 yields 21.9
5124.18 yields 20.7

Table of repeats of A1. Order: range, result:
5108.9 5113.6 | 21.7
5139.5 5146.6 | 19.3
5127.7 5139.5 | 21.5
